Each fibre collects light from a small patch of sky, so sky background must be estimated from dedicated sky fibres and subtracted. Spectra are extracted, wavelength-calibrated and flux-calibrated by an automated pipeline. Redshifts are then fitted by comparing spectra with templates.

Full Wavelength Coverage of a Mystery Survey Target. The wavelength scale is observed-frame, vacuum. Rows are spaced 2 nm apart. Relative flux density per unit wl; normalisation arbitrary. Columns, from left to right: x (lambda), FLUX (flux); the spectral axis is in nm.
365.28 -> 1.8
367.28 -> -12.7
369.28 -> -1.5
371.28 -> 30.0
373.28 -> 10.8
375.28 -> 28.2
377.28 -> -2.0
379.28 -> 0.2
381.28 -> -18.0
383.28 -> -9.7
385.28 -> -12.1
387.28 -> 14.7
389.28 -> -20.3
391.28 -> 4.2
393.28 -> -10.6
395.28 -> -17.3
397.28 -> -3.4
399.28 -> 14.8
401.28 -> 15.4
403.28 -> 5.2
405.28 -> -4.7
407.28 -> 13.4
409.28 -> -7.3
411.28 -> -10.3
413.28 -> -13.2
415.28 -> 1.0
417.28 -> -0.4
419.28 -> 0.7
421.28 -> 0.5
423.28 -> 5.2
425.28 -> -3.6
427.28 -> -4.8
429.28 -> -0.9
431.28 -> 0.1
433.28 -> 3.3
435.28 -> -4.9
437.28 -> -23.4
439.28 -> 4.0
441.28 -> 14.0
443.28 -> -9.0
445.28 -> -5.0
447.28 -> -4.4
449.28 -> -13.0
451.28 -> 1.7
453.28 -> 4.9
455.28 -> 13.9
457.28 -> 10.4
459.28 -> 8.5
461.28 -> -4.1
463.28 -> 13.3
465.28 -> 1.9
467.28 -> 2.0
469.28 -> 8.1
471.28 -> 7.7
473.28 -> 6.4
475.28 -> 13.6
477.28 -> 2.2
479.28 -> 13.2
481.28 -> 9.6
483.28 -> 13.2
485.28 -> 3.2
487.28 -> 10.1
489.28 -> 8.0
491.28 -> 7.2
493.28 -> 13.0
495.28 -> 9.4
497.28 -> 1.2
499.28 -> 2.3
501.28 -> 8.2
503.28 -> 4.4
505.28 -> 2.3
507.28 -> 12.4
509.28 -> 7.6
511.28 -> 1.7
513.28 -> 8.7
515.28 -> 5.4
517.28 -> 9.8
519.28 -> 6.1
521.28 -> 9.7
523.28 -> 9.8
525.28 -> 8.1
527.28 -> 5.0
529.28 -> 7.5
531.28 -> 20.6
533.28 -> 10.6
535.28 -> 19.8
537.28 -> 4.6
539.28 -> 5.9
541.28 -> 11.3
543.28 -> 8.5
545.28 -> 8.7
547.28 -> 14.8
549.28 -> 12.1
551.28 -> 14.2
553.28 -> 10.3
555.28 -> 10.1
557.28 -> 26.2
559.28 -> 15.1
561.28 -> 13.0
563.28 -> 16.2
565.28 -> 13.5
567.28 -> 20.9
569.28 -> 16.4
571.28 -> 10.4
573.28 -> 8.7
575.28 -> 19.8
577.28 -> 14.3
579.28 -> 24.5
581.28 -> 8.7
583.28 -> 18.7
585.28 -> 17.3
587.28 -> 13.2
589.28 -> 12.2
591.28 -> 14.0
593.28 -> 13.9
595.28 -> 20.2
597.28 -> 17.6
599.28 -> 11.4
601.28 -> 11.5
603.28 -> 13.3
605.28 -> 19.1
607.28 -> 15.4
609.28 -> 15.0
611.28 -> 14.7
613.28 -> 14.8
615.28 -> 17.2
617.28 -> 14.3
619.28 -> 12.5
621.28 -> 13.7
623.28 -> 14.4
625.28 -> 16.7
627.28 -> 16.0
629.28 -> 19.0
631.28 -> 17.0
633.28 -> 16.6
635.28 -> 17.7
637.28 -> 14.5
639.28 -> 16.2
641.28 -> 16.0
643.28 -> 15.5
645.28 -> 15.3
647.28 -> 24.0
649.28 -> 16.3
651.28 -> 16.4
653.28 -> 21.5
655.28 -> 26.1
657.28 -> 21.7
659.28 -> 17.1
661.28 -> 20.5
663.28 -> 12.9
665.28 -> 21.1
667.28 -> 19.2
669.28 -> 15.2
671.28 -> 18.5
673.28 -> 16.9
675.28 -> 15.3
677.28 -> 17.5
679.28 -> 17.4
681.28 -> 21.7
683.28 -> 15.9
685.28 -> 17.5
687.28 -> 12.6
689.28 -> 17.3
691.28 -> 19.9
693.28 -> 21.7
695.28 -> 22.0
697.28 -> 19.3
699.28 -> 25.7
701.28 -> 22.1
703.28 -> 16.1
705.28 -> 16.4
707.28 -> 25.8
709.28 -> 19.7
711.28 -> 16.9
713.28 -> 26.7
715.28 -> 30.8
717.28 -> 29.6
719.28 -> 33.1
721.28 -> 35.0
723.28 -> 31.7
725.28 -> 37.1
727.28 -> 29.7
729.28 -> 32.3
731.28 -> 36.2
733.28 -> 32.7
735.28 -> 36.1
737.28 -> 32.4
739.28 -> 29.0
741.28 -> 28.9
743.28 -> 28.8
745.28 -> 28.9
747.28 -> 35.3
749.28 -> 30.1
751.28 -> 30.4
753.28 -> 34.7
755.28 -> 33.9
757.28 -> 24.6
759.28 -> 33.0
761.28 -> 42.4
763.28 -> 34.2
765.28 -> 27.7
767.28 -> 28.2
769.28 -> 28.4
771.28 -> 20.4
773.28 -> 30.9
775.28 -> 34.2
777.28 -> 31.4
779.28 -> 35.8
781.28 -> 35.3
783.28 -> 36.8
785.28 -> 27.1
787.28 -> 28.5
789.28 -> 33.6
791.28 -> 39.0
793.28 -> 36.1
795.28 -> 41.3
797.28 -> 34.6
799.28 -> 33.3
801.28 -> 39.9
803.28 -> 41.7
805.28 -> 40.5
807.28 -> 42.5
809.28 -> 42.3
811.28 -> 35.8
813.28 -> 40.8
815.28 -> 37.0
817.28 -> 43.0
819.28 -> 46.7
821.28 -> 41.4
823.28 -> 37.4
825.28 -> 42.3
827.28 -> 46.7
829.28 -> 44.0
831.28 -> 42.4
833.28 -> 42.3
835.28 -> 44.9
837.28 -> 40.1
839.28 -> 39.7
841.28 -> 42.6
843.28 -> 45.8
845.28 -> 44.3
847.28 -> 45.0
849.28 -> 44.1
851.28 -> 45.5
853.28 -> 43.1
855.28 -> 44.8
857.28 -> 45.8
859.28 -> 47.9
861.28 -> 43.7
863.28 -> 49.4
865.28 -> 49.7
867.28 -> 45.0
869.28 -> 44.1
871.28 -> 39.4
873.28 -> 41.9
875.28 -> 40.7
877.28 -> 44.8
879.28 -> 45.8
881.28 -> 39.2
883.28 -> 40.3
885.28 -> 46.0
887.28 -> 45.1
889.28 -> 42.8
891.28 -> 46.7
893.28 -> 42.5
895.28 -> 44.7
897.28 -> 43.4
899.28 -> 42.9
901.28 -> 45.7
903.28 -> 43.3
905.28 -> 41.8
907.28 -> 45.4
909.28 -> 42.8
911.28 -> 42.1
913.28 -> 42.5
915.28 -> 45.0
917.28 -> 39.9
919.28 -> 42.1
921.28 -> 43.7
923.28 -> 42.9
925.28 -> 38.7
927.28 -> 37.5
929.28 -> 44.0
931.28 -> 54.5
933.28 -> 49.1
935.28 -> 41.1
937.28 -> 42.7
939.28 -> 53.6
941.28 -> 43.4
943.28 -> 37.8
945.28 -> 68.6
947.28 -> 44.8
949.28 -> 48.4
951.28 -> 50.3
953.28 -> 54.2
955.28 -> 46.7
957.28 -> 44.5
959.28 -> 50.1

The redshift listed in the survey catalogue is 0.791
